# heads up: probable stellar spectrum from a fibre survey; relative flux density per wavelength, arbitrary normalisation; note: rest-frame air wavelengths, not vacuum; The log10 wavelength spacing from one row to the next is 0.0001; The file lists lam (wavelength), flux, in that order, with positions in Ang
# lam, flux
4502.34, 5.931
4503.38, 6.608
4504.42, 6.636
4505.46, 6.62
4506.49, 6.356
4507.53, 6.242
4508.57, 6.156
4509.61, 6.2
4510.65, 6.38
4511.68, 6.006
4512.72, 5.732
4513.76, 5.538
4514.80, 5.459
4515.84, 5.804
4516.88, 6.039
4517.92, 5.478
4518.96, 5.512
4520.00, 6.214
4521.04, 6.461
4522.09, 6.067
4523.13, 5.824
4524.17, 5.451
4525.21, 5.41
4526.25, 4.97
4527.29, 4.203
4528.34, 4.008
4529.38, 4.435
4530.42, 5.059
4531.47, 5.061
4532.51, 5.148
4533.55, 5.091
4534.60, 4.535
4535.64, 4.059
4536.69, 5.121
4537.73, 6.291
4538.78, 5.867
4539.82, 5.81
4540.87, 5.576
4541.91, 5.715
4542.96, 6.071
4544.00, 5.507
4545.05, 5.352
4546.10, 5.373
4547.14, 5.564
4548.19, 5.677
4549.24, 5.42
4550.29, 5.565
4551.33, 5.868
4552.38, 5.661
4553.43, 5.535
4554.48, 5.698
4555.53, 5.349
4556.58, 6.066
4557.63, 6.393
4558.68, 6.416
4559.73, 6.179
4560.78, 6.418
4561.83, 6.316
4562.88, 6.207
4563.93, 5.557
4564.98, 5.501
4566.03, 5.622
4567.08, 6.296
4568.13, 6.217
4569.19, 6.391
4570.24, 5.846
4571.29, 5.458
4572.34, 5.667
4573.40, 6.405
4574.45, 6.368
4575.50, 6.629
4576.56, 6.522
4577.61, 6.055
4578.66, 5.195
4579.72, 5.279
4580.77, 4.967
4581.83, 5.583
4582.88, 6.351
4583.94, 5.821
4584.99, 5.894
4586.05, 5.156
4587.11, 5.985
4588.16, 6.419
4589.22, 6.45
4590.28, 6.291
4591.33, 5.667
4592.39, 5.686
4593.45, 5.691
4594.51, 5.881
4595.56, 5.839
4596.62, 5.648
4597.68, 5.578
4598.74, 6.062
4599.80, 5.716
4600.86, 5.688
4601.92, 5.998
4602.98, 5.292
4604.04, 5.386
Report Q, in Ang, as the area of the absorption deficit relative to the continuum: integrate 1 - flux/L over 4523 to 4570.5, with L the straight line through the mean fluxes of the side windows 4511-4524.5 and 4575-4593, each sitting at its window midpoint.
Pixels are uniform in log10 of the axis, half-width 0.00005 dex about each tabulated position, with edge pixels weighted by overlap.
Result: 2.4 Ang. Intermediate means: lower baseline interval 5.83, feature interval 5.56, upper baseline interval 5.88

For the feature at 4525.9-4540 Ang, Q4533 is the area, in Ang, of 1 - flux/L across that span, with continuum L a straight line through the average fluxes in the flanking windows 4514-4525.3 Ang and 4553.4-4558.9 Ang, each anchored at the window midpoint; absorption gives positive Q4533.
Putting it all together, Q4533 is 2.1 Ang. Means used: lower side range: 5.8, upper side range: 5.91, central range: 4.96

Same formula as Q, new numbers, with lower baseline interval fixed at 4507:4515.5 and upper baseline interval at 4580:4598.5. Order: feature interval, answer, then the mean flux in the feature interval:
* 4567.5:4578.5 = -0.53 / 6.13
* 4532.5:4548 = 1.28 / 5.42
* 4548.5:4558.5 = 0.22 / 5.75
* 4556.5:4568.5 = -0.48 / 6.1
